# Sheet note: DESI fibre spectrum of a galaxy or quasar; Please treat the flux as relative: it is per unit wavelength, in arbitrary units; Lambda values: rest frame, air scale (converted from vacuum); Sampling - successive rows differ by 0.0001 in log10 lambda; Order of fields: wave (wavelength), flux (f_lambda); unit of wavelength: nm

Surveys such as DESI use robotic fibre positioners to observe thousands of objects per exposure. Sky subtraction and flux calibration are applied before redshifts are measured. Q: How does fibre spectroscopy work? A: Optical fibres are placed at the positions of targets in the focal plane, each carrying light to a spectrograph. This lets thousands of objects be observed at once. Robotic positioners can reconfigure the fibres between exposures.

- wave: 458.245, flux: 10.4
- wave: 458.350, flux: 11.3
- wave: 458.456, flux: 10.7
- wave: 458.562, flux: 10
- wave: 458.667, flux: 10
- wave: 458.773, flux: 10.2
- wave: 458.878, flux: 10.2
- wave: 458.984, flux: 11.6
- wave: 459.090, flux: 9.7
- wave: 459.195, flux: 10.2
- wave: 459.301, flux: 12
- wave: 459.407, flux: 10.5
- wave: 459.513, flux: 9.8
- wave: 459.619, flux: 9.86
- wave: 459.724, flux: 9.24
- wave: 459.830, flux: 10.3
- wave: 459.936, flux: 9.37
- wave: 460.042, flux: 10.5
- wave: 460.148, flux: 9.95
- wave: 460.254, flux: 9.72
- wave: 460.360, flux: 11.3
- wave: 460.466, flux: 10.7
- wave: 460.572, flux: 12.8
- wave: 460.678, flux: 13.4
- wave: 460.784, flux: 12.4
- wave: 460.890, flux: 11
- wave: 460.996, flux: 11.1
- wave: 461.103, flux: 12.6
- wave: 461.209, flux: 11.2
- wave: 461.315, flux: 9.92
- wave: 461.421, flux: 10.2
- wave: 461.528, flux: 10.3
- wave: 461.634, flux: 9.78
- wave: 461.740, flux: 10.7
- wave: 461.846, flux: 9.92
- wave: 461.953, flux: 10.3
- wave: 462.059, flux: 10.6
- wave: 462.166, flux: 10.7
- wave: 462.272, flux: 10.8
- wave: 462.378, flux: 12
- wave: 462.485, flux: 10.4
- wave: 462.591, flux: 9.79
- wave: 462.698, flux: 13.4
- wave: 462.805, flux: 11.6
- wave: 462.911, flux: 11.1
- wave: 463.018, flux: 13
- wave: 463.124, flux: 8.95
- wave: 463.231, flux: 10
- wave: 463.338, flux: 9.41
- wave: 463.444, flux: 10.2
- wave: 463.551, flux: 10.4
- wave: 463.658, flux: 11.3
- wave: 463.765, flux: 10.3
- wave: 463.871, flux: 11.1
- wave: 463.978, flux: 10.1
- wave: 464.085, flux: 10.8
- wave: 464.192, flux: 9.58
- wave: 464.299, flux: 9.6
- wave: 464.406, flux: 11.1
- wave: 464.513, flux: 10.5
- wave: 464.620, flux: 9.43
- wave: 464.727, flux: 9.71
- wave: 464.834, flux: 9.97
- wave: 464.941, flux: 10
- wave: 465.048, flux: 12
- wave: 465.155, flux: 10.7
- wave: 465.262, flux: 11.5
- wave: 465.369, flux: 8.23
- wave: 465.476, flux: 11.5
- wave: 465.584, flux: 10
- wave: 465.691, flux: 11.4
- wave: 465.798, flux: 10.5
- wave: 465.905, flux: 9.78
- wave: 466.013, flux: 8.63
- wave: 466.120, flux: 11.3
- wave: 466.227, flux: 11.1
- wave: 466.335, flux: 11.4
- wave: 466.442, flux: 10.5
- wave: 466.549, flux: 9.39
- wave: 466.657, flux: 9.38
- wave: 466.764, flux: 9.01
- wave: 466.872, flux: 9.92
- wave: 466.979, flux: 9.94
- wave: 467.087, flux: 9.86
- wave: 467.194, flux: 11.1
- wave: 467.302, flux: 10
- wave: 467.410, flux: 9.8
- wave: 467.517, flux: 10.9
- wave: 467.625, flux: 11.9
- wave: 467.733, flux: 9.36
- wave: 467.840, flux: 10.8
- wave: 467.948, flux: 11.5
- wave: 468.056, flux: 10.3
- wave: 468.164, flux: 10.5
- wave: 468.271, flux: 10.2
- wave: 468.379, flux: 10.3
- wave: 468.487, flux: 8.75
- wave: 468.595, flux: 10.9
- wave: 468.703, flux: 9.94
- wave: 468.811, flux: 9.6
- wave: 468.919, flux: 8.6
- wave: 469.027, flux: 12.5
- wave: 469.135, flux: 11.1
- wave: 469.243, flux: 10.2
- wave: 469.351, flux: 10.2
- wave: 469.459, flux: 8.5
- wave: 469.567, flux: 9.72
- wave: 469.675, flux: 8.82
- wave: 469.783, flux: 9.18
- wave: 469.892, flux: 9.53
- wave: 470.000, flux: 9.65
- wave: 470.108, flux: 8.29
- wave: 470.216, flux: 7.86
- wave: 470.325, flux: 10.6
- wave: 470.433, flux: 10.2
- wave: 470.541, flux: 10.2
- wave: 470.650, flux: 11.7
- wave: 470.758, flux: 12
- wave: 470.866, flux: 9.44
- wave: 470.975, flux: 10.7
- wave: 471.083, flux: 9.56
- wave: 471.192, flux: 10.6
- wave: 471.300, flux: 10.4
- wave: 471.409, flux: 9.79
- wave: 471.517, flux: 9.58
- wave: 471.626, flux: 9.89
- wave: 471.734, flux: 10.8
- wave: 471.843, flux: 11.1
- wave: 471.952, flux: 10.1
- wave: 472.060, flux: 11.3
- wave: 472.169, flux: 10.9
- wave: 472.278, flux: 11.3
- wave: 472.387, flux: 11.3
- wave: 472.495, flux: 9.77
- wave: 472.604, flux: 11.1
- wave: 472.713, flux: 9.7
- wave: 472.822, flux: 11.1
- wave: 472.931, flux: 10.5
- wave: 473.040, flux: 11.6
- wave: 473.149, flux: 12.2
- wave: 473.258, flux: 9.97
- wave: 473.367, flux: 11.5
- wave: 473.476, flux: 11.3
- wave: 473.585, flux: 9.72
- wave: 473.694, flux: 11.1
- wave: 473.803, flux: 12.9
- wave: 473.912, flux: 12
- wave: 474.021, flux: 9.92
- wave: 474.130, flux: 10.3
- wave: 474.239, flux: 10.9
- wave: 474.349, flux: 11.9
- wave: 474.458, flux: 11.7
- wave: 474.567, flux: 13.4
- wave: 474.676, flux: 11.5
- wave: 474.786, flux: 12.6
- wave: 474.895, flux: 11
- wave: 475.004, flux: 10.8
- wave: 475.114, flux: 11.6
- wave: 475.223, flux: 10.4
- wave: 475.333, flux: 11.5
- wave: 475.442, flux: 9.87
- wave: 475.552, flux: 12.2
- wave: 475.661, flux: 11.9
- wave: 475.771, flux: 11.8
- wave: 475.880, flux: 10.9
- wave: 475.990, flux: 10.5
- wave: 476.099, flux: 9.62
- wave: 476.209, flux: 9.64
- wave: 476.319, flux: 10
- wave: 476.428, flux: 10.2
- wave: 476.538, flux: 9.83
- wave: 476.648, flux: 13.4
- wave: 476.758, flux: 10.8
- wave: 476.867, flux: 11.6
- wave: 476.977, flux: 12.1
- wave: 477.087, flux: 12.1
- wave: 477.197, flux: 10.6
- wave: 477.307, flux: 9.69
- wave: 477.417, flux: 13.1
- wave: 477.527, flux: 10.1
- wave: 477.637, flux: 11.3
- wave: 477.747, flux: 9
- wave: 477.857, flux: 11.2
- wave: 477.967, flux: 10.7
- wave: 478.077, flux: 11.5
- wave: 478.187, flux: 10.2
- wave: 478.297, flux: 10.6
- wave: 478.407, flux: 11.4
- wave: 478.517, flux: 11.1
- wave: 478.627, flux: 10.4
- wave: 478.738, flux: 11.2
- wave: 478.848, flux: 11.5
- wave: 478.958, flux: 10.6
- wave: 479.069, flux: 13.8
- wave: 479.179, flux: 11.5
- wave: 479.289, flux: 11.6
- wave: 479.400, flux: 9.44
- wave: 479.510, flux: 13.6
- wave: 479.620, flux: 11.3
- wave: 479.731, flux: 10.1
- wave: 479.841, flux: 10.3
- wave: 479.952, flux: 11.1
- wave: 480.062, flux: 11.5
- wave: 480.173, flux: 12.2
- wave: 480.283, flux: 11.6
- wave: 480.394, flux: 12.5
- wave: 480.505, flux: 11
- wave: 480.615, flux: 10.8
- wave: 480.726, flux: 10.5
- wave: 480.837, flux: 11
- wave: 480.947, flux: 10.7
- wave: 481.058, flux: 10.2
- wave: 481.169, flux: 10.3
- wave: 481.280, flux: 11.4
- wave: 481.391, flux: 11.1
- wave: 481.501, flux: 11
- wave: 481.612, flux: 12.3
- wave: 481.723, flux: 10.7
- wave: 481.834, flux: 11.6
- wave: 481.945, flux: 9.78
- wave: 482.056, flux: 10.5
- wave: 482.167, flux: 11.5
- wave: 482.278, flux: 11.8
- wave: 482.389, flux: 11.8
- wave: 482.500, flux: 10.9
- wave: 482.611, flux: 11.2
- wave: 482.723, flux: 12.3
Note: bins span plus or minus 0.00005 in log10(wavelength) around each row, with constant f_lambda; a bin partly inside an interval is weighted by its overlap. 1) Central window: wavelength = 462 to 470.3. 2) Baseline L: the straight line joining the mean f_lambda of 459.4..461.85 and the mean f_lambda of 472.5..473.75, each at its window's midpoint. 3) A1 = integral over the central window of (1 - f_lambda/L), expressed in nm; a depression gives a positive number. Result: 0.374 nm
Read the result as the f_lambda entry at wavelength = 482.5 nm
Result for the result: 10.9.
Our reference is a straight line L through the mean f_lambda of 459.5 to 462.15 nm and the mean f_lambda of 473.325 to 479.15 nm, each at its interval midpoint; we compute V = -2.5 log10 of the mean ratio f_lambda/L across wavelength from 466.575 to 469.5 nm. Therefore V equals 0.074 mag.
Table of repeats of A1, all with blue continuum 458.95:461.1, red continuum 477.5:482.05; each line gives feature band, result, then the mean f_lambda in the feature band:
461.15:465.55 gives 0.126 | 10.5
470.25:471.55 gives 0.069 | 10.4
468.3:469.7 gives 0.124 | 9.96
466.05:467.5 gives 0.092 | 10.2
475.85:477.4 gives 0.026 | 10.8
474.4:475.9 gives -0.071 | 11.5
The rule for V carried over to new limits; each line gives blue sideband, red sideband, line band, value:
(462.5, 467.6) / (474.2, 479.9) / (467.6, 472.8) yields 0.054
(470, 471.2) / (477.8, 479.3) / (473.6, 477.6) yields -0.040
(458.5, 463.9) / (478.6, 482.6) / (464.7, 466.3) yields 0.038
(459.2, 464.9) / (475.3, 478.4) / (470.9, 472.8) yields 0.038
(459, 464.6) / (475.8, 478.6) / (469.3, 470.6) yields 0.148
